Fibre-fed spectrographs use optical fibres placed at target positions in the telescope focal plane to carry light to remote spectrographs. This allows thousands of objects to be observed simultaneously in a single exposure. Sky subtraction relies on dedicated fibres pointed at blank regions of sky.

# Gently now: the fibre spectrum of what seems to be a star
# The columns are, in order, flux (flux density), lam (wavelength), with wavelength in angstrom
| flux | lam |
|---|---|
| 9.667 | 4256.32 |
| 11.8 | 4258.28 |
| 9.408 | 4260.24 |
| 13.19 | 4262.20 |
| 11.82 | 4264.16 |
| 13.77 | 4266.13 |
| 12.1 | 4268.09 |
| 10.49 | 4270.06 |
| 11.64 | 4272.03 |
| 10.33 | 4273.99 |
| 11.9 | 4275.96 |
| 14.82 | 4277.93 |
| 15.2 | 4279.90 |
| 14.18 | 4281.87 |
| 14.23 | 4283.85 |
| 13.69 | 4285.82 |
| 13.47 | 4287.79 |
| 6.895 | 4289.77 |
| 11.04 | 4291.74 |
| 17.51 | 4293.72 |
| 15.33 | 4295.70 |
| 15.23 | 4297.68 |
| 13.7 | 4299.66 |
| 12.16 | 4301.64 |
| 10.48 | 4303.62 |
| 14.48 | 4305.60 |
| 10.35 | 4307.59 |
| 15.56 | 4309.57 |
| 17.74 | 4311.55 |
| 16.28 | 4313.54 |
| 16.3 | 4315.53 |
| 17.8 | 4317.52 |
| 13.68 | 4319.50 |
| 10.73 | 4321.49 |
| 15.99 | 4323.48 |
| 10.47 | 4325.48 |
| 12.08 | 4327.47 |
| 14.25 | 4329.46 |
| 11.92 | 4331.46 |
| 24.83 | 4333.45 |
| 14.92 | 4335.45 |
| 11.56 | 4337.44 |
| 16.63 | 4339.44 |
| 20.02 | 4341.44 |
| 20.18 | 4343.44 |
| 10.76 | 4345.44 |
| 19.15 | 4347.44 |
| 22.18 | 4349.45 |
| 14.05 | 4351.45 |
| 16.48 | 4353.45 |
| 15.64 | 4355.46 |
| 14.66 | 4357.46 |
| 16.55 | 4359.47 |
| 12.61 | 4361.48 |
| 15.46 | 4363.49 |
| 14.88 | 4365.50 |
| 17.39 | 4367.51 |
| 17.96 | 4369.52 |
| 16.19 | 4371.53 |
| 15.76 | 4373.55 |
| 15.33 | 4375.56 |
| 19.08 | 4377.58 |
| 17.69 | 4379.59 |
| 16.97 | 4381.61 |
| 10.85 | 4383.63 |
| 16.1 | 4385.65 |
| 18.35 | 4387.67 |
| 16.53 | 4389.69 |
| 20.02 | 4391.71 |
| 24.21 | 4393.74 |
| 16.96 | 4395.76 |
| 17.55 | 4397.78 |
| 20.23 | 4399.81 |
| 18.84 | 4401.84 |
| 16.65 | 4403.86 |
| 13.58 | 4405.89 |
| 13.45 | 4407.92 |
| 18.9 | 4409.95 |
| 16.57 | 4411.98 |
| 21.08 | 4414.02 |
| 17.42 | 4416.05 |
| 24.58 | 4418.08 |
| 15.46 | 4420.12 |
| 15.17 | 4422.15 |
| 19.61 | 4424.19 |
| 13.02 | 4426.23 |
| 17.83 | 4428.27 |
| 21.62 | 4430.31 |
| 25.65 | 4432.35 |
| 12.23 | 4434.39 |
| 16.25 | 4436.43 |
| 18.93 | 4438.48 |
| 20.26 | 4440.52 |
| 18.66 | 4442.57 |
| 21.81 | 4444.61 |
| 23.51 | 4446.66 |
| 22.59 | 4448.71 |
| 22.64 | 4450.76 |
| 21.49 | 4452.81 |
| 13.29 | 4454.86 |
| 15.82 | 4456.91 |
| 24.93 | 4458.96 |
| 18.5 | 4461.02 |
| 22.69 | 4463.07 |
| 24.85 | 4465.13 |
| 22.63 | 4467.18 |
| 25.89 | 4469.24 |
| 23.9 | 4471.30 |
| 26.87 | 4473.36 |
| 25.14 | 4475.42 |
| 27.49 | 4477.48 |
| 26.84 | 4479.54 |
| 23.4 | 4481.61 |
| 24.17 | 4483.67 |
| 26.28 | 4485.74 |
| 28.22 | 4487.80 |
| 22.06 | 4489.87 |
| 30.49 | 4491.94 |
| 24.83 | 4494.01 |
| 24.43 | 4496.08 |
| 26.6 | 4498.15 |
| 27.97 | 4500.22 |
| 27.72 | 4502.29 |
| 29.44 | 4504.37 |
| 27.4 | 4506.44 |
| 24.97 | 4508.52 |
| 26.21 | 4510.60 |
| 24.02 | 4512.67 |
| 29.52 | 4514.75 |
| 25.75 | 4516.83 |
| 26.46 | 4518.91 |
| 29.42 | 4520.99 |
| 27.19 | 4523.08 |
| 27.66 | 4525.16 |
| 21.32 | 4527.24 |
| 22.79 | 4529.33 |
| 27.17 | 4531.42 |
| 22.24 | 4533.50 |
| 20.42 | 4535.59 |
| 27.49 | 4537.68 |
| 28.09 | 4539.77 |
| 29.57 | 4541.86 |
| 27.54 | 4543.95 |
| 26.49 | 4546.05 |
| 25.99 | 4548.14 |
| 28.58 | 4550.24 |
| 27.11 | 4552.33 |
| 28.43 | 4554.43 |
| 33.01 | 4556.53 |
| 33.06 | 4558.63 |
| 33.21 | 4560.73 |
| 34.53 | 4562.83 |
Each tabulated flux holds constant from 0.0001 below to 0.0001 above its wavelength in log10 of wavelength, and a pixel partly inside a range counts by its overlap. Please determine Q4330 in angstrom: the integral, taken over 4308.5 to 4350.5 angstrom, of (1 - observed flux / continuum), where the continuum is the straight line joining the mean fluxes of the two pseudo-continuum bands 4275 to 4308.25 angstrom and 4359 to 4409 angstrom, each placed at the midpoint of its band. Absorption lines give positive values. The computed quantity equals -3.3 angstrom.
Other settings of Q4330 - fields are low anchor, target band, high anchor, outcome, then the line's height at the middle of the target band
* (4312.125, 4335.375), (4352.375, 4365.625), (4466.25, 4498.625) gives 1.6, 17.3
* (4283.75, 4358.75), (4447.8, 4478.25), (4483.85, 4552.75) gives 0.8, 23.1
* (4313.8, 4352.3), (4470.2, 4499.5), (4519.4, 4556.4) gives -2.6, 23.7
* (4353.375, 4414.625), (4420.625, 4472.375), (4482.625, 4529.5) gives 3.9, 21.7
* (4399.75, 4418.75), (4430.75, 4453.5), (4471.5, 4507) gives 1.1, 21.4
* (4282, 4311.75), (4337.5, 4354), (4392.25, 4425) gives -1.8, 15.5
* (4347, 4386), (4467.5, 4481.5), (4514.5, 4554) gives -1.8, 22.7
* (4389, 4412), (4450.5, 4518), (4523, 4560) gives -4.3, 23.3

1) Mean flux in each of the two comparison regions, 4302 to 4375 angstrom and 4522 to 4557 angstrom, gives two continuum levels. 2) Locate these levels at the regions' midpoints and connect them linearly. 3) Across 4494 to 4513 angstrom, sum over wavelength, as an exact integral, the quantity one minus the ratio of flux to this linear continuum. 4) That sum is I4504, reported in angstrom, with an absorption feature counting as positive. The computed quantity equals -1.6 angstrom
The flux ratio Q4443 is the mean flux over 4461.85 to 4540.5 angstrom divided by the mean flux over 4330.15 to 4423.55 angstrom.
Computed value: 1.5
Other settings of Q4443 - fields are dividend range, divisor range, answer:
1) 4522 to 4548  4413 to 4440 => 1.39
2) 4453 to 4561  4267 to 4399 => 1.70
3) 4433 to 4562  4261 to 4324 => 1.85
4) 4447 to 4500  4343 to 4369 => 1.49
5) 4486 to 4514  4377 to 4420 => 1.49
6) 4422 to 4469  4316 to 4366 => 1.28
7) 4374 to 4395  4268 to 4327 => 1.30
